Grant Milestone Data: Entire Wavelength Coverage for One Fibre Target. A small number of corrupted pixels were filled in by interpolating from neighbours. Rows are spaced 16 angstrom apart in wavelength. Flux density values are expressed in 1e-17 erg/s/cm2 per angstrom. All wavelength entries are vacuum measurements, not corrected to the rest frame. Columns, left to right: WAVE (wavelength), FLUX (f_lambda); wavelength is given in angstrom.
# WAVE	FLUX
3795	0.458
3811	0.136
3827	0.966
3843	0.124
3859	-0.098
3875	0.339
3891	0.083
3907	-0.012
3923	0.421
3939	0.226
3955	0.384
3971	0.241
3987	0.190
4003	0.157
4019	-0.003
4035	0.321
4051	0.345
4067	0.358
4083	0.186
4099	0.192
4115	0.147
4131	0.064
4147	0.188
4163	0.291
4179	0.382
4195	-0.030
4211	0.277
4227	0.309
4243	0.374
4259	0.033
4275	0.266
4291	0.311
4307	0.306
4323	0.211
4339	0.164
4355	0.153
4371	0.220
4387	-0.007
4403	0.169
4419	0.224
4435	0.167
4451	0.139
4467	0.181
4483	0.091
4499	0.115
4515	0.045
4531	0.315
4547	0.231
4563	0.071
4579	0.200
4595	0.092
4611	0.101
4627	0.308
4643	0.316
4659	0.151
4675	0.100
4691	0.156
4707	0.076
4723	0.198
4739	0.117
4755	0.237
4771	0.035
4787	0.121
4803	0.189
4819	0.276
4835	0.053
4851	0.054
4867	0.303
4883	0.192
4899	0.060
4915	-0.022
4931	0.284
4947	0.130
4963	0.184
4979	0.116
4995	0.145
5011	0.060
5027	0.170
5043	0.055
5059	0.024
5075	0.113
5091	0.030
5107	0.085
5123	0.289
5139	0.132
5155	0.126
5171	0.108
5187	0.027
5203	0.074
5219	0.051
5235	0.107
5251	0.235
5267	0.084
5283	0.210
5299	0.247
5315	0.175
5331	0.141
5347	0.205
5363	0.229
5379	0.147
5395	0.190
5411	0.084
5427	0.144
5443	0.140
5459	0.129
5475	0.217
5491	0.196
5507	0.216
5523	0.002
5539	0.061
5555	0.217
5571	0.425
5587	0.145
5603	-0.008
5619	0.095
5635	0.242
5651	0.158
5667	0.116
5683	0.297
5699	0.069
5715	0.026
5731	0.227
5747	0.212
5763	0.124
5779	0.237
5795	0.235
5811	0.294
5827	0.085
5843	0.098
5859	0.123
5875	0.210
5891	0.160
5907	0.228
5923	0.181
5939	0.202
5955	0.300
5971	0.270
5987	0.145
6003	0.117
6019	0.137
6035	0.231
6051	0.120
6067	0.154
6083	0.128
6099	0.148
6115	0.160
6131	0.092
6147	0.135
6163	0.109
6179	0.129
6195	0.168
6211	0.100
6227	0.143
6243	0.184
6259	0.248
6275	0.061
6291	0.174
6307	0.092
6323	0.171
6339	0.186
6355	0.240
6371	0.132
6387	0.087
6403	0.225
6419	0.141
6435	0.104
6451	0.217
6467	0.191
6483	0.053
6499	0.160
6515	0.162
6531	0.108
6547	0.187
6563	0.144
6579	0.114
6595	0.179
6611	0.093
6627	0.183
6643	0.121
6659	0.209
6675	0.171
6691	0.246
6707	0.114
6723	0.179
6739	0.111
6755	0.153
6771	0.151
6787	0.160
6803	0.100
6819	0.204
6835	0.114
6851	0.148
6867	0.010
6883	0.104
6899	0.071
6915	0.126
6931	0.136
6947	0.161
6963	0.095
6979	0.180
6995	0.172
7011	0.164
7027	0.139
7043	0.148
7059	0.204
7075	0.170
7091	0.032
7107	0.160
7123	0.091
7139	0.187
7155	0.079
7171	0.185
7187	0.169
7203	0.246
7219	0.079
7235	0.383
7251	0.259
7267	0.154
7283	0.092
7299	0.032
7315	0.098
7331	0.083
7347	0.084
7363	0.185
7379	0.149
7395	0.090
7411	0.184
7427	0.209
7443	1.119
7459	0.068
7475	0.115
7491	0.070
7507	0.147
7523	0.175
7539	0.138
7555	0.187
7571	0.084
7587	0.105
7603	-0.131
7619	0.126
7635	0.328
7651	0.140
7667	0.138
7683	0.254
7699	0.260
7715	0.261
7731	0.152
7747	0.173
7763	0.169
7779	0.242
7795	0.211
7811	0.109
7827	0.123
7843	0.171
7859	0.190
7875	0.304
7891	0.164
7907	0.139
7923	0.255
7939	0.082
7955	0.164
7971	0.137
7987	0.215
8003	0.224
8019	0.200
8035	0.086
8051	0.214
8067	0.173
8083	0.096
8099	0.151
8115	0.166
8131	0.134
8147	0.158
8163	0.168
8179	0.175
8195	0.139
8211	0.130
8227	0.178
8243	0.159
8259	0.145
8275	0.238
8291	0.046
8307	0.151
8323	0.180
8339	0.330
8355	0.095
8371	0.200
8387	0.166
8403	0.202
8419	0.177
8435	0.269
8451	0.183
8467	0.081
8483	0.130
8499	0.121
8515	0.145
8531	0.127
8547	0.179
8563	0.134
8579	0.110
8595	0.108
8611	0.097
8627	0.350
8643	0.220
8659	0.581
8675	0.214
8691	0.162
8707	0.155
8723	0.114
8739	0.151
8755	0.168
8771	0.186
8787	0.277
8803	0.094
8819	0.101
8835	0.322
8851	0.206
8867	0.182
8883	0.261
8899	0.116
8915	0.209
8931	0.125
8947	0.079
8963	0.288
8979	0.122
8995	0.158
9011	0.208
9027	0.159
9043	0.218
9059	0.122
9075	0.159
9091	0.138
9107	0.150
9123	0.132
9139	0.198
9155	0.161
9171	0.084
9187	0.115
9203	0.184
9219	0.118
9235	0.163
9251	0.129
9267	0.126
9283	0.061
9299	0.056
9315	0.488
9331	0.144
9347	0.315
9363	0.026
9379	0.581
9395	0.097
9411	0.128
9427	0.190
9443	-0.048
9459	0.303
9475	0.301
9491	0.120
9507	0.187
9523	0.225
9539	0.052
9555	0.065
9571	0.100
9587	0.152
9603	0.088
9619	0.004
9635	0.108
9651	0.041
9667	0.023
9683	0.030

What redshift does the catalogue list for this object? 1.00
